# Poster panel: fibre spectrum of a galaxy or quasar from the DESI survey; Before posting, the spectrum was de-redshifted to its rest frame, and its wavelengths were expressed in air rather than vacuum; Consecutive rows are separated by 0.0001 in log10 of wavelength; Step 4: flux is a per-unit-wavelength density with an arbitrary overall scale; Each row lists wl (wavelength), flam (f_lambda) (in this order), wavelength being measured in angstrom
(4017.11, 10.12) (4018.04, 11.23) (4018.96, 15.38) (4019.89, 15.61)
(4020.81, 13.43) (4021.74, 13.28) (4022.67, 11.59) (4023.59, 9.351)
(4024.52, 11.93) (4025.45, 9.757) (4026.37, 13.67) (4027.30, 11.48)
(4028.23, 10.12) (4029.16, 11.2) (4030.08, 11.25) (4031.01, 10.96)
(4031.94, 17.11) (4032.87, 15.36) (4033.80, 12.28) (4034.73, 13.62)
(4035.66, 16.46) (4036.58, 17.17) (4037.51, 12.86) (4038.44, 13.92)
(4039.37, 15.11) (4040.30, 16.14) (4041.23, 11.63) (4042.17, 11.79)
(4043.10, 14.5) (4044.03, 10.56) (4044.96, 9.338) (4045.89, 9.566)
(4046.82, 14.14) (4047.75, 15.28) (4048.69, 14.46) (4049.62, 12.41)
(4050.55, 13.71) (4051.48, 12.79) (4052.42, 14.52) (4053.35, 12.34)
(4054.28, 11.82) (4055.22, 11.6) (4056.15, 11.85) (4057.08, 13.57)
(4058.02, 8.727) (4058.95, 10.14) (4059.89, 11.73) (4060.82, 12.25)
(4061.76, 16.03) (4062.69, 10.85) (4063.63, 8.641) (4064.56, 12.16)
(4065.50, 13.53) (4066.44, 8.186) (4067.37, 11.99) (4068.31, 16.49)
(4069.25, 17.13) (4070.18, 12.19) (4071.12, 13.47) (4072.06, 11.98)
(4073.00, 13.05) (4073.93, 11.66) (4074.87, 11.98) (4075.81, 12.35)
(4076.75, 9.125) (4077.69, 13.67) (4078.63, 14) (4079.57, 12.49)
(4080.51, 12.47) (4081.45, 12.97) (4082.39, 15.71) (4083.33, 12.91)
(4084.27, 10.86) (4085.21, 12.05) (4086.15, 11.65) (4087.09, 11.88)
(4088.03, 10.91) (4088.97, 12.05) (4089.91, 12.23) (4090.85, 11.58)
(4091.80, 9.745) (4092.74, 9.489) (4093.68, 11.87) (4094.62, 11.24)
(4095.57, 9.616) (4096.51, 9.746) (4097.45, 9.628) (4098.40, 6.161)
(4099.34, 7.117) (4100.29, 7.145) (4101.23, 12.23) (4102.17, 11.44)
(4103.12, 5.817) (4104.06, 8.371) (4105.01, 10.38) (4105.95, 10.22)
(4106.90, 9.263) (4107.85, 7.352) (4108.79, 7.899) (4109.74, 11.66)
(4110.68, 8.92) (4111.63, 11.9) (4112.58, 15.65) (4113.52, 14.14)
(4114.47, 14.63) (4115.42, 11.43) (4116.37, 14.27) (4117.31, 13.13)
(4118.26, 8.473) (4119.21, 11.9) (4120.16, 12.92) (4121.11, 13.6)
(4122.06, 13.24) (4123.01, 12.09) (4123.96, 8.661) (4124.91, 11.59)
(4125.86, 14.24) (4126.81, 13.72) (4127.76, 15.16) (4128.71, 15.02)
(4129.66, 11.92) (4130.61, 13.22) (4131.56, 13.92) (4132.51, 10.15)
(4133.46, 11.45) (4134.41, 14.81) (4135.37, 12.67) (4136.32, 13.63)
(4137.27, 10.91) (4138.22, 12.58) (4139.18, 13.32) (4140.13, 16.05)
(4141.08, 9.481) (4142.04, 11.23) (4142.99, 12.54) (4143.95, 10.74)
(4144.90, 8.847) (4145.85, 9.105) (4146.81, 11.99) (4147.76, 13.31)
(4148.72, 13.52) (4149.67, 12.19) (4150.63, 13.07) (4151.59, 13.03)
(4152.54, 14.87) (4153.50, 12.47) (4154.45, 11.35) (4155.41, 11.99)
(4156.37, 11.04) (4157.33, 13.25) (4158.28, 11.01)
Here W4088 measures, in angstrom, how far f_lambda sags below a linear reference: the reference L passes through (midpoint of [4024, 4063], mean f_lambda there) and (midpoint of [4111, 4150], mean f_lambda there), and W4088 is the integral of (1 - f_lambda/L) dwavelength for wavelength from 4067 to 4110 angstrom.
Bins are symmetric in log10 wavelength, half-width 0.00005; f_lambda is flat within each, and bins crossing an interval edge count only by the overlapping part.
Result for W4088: 4.9 angstrom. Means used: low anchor 12.8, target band 11.2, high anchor 12.5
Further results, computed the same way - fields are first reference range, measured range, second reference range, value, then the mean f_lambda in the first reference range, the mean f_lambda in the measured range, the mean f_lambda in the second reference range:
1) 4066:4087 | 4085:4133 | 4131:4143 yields 5.2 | 12.6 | 11.2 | 12.5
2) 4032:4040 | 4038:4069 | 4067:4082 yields 3.2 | 14.8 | 12.5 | 13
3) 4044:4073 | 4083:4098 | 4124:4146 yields 1.7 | 12.4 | 11.1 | 12.4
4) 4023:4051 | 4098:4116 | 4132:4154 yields 3.4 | 12.9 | 10.1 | 12.3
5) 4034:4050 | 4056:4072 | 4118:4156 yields 1.1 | 13.5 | 12.3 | 12.4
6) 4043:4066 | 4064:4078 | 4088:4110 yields -1.6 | 12.2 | 12.6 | 9.67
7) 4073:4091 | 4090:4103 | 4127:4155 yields 2.7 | 12.3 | 9.73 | 12.5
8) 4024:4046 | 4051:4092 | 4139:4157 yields 1.1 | 12.9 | 12.3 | 12.1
